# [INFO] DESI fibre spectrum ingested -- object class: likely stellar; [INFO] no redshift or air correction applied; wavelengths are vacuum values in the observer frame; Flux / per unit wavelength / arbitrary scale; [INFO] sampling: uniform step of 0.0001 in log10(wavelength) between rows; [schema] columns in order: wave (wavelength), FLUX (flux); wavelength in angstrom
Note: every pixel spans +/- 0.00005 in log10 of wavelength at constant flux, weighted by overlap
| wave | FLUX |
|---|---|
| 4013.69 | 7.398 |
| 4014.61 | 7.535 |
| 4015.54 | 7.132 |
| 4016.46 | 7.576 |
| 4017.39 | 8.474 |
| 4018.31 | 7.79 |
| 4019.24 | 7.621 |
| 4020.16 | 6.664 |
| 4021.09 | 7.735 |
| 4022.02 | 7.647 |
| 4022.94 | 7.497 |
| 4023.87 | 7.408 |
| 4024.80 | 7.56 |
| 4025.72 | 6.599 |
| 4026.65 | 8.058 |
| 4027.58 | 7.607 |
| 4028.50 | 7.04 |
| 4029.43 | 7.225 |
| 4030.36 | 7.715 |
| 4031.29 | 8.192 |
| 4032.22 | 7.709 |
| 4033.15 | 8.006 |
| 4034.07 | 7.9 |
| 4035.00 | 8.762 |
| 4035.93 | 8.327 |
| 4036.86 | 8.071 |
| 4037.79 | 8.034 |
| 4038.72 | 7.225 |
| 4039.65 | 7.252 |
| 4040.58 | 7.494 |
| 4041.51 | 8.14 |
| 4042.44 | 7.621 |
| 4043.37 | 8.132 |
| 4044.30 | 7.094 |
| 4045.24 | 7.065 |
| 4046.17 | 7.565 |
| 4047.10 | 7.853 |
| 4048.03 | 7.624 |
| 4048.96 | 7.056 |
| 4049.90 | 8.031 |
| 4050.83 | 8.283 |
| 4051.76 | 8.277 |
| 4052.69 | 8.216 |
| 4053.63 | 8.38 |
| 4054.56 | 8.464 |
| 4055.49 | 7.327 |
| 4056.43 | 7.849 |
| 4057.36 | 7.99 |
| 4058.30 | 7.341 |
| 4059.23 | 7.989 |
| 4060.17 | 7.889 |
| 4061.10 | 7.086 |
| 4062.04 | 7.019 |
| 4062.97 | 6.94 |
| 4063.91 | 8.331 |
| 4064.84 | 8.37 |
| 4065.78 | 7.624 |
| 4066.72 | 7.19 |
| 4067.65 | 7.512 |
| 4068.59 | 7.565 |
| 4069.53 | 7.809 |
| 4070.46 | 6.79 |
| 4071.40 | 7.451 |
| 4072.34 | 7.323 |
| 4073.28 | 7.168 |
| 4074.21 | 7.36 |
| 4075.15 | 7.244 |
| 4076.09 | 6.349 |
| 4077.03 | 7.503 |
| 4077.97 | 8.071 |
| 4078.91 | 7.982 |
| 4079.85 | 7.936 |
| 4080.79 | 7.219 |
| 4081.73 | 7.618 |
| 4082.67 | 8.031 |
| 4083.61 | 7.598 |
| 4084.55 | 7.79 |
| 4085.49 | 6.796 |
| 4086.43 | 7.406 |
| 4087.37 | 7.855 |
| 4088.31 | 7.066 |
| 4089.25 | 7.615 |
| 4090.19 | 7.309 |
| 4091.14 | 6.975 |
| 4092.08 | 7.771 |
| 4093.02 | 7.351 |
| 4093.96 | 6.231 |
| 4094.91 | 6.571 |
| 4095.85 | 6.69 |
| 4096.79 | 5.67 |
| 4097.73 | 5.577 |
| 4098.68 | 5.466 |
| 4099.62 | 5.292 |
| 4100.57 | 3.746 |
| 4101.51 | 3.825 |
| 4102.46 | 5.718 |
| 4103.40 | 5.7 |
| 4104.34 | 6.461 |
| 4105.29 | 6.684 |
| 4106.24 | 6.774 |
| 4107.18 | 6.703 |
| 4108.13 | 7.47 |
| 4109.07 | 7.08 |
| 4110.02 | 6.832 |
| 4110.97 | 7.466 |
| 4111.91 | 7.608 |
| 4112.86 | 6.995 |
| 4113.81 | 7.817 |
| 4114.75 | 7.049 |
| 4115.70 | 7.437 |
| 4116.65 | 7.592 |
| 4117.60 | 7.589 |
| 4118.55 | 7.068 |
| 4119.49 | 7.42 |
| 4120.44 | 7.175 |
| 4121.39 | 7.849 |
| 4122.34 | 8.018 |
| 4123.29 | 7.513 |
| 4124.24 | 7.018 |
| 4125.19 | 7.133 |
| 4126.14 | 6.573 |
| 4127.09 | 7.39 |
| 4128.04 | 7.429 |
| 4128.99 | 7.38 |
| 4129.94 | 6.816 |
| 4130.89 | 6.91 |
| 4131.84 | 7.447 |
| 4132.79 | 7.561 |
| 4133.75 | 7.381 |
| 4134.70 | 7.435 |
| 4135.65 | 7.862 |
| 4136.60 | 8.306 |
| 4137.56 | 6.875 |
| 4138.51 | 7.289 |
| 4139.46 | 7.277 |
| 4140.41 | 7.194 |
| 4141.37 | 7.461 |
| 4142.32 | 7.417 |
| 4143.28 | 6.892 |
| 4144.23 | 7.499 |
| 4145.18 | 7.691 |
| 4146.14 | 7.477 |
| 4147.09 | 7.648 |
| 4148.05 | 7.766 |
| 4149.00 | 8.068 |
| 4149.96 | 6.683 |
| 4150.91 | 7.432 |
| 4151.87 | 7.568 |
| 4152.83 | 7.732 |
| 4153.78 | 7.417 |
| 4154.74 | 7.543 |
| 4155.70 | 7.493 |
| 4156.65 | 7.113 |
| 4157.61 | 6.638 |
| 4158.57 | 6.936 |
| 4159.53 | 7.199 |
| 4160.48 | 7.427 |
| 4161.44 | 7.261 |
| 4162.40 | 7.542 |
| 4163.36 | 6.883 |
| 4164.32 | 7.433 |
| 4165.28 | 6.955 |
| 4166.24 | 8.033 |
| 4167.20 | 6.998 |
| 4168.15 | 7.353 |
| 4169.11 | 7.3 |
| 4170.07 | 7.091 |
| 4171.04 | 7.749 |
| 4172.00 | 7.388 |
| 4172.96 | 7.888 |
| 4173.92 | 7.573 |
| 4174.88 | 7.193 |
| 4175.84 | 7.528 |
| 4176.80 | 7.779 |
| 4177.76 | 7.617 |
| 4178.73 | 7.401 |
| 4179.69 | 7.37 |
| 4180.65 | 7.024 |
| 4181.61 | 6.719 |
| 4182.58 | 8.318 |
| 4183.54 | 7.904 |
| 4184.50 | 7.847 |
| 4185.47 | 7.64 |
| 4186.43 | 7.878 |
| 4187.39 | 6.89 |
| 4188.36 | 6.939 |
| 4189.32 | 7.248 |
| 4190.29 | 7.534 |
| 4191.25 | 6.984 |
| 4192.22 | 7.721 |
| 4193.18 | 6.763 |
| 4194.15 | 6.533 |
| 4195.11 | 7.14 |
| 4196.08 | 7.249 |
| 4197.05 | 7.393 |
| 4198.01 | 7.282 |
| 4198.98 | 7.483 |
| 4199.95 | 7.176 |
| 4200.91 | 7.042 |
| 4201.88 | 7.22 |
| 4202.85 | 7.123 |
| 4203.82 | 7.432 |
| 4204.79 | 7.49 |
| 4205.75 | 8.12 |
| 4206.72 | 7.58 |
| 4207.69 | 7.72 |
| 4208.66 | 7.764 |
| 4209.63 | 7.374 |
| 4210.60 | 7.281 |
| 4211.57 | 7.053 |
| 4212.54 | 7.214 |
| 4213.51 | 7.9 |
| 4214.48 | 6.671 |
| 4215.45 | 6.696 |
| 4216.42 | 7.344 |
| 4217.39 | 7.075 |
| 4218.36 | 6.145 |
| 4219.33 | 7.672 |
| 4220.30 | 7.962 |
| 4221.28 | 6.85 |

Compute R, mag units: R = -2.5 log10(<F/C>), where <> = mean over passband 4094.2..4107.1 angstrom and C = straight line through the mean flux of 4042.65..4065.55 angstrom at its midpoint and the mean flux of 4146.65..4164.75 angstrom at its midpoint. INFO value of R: 0.299 mag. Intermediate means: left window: 7.75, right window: 7.35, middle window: 5.74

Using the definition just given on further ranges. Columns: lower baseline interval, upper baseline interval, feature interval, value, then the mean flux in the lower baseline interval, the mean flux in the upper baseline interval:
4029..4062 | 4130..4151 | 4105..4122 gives 0.04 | 7.79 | 7.42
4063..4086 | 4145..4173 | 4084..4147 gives 0.06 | 7.51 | 7.38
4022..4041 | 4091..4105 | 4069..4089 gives -0.16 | 7.69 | 5.92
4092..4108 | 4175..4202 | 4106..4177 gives -0.12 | 6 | 7.34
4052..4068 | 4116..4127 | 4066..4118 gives 0.09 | 7.75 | 7.36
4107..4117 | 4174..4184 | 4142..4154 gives -0.01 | 7.29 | 7.49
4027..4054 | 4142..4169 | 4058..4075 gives 0.03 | 7.79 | 7.36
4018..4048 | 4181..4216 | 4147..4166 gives 0.01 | 7.64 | 7.34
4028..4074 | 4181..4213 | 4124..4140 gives 0.03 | 7.7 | 7.36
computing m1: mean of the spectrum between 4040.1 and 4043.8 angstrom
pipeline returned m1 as 7.85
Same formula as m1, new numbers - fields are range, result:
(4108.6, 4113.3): 7.2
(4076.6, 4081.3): 7.74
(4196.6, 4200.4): 7.33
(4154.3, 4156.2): 7.53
